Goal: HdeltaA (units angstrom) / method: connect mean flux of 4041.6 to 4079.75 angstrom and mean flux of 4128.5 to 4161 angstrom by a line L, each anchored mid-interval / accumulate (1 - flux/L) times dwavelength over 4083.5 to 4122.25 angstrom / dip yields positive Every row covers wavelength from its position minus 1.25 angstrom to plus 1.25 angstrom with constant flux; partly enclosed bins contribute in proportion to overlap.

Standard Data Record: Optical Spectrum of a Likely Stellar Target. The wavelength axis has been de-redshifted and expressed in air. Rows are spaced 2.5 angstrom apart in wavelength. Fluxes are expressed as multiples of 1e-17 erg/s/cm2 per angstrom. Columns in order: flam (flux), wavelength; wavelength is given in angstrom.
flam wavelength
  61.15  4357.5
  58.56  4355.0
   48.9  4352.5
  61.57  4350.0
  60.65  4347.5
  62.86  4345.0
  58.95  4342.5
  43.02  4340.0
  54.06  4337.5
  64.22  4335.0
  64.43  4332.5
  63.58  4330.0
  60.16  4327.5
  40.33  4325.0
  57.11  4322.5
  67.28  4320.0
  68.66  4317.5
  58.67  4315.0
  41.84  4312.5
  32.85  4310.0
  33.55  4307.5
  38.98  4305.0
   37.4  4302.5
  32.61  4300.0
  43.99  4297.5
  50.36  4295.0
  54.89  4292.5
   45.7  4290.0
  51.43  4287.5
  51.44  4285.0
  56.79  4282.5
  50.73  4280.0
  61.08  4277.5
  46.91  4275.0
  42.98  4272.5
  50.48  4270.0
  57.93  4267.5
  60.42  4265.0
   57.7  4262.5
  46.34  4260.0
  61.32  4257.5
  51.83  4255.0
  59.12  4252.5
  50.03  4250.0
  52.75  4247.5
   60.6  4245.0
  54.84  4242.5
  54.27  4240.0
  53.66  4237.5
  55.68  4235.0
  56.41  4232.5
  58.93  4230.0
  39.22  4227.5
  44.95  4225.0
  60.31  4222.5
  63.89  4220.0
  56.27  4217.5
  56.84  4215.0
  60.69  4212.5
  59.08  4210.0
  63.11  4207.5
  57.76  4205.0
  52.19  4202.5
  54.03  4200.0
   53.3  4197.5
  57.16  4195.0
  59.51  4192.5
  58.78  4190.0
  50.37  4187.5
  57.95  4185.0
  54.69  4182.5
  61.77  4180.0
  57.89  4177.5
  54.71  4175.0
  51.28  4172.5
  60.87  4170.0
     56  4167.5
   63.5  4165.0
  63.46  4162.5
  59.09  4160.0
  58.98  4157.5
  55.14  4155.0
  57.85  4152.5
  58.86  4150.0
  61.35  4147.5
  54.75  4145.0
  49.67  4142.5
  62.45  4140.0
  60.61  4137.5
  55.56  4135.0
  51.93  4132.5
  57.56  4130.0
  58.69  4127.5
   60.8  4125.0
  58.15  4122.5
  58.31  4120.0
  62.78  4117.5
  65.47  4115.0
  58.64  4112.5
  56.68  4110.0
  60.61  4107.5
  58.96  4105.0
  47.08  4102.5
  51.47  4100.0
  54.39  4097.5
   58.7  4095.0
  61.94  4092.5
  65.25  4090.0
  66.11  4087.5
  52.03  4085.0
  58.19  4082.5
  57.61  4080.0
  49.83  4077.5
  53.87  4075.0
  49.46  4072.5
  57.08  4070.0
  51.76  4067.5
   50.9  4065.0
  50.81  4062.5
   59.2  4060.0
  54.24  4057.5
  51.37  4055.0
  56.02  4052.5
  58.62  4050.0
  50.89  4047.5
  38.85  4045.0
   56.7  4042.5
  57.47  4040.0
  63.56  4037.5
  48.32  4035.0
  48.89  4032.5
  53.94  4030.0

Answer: -2.5 angstrom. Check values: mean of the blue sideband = 52.7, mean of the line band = 58.5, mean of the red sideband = 57.2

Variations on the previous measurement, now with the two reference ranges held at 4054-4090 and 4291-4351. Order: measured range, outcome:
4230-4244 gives -0.6 angstrom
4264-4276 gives 0.2 angstrom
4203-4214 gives -1.3 angstrom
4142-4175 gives -2.4 angstrom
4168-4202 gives -1.7 angstrom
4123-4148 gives -1.4 angstrom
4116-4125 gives -0.9 angstrom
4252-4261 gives -0.3 angstrom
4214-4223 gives -1.0 angstrom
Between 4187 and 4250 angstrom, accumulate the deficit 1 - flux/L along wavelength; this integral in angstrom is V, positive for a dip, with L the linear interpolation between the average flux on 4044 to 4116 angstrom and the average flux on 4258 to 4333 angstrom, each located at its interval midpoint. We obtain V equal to -3.9 angstrom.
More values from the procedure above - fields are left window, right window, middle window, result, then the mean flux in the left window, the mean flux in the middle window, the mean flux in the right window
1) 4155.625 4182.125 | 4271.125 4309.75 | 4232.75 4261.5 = -2.3 angstrom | 58.5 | 54.7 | 46.2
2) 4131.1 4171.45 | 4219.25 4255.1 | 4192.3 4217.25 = -0.7 angstrom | 58.1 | 57.2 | 54.4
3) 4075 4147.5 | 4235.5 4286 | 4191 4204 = 0.1 angstrom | 57.6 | 55.4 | 54.1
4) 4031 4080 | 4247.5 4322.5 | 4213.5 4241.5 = -1.9 angstrom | 53.2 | 54.6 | 50.6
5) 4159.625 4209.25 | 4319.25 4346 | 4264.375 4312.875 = 8.8 angstrom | 57.4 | 47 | 57.6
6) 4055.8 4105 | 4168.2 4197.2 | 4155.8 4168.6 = -0.8 angstrom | 55.3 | 60.1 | 56.7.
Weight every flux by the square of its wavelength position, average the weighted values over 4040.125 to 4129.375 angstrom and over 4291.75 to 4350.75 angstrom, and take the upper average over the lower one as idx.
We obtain 1.04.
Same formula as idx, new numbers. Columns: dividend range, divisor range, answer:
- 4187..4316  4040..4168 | 0.99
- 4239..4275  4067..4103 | 1.05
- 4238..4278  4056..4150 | 1.03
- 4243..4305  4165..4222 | 0.93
